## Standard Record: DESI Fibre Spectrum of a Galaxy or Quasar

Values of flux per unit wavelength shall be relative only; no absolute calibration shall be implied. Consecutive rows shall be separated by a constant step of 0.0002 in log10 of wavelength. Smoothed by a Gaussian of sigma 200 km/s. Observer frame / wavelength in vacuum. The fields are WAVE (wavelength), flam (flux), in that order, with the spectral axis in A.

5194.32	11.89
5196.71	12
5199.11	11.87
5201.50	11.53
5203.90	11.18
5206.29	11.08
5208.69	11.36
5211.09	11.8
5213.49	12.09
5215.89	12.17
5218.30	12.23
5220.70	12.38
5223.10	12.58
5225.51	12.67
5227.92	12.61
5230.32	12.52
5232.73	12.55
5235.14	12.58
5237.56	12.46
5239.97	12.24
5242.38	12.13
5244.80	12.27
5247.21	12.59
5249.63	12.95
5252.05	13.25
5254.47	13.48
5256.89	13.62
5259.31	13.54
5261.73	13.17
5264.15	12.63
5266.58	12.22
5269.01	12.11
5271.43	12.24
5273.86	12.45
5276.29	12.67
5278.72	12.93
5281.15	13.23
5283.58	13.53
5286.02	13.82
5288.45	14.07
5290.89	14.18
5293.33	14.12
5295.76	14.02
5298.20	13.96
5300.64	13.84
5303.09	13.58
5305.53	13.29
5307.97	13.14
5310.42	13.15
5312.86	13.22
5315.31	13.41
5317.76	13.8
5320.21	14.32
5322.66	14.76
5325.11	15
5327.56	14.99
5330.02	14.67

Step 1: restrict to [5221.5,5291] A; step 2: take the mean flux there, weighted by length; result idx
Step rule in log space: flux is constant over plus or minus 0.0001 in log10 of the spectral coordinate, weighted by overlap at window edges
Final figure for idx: 12.8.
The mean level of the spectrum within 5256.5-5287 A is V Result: 12.9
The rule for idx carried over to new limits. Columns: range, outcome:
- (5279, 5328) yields 13.8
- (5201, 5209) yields 11.3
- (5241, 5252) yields 12.6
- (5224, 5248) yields 12.5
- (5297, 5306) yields 13.7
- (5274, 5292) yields 13.4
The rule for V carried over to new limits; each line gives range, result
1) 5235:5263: 12.9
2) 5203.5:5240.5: 12.2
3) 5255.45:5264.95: 13.3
